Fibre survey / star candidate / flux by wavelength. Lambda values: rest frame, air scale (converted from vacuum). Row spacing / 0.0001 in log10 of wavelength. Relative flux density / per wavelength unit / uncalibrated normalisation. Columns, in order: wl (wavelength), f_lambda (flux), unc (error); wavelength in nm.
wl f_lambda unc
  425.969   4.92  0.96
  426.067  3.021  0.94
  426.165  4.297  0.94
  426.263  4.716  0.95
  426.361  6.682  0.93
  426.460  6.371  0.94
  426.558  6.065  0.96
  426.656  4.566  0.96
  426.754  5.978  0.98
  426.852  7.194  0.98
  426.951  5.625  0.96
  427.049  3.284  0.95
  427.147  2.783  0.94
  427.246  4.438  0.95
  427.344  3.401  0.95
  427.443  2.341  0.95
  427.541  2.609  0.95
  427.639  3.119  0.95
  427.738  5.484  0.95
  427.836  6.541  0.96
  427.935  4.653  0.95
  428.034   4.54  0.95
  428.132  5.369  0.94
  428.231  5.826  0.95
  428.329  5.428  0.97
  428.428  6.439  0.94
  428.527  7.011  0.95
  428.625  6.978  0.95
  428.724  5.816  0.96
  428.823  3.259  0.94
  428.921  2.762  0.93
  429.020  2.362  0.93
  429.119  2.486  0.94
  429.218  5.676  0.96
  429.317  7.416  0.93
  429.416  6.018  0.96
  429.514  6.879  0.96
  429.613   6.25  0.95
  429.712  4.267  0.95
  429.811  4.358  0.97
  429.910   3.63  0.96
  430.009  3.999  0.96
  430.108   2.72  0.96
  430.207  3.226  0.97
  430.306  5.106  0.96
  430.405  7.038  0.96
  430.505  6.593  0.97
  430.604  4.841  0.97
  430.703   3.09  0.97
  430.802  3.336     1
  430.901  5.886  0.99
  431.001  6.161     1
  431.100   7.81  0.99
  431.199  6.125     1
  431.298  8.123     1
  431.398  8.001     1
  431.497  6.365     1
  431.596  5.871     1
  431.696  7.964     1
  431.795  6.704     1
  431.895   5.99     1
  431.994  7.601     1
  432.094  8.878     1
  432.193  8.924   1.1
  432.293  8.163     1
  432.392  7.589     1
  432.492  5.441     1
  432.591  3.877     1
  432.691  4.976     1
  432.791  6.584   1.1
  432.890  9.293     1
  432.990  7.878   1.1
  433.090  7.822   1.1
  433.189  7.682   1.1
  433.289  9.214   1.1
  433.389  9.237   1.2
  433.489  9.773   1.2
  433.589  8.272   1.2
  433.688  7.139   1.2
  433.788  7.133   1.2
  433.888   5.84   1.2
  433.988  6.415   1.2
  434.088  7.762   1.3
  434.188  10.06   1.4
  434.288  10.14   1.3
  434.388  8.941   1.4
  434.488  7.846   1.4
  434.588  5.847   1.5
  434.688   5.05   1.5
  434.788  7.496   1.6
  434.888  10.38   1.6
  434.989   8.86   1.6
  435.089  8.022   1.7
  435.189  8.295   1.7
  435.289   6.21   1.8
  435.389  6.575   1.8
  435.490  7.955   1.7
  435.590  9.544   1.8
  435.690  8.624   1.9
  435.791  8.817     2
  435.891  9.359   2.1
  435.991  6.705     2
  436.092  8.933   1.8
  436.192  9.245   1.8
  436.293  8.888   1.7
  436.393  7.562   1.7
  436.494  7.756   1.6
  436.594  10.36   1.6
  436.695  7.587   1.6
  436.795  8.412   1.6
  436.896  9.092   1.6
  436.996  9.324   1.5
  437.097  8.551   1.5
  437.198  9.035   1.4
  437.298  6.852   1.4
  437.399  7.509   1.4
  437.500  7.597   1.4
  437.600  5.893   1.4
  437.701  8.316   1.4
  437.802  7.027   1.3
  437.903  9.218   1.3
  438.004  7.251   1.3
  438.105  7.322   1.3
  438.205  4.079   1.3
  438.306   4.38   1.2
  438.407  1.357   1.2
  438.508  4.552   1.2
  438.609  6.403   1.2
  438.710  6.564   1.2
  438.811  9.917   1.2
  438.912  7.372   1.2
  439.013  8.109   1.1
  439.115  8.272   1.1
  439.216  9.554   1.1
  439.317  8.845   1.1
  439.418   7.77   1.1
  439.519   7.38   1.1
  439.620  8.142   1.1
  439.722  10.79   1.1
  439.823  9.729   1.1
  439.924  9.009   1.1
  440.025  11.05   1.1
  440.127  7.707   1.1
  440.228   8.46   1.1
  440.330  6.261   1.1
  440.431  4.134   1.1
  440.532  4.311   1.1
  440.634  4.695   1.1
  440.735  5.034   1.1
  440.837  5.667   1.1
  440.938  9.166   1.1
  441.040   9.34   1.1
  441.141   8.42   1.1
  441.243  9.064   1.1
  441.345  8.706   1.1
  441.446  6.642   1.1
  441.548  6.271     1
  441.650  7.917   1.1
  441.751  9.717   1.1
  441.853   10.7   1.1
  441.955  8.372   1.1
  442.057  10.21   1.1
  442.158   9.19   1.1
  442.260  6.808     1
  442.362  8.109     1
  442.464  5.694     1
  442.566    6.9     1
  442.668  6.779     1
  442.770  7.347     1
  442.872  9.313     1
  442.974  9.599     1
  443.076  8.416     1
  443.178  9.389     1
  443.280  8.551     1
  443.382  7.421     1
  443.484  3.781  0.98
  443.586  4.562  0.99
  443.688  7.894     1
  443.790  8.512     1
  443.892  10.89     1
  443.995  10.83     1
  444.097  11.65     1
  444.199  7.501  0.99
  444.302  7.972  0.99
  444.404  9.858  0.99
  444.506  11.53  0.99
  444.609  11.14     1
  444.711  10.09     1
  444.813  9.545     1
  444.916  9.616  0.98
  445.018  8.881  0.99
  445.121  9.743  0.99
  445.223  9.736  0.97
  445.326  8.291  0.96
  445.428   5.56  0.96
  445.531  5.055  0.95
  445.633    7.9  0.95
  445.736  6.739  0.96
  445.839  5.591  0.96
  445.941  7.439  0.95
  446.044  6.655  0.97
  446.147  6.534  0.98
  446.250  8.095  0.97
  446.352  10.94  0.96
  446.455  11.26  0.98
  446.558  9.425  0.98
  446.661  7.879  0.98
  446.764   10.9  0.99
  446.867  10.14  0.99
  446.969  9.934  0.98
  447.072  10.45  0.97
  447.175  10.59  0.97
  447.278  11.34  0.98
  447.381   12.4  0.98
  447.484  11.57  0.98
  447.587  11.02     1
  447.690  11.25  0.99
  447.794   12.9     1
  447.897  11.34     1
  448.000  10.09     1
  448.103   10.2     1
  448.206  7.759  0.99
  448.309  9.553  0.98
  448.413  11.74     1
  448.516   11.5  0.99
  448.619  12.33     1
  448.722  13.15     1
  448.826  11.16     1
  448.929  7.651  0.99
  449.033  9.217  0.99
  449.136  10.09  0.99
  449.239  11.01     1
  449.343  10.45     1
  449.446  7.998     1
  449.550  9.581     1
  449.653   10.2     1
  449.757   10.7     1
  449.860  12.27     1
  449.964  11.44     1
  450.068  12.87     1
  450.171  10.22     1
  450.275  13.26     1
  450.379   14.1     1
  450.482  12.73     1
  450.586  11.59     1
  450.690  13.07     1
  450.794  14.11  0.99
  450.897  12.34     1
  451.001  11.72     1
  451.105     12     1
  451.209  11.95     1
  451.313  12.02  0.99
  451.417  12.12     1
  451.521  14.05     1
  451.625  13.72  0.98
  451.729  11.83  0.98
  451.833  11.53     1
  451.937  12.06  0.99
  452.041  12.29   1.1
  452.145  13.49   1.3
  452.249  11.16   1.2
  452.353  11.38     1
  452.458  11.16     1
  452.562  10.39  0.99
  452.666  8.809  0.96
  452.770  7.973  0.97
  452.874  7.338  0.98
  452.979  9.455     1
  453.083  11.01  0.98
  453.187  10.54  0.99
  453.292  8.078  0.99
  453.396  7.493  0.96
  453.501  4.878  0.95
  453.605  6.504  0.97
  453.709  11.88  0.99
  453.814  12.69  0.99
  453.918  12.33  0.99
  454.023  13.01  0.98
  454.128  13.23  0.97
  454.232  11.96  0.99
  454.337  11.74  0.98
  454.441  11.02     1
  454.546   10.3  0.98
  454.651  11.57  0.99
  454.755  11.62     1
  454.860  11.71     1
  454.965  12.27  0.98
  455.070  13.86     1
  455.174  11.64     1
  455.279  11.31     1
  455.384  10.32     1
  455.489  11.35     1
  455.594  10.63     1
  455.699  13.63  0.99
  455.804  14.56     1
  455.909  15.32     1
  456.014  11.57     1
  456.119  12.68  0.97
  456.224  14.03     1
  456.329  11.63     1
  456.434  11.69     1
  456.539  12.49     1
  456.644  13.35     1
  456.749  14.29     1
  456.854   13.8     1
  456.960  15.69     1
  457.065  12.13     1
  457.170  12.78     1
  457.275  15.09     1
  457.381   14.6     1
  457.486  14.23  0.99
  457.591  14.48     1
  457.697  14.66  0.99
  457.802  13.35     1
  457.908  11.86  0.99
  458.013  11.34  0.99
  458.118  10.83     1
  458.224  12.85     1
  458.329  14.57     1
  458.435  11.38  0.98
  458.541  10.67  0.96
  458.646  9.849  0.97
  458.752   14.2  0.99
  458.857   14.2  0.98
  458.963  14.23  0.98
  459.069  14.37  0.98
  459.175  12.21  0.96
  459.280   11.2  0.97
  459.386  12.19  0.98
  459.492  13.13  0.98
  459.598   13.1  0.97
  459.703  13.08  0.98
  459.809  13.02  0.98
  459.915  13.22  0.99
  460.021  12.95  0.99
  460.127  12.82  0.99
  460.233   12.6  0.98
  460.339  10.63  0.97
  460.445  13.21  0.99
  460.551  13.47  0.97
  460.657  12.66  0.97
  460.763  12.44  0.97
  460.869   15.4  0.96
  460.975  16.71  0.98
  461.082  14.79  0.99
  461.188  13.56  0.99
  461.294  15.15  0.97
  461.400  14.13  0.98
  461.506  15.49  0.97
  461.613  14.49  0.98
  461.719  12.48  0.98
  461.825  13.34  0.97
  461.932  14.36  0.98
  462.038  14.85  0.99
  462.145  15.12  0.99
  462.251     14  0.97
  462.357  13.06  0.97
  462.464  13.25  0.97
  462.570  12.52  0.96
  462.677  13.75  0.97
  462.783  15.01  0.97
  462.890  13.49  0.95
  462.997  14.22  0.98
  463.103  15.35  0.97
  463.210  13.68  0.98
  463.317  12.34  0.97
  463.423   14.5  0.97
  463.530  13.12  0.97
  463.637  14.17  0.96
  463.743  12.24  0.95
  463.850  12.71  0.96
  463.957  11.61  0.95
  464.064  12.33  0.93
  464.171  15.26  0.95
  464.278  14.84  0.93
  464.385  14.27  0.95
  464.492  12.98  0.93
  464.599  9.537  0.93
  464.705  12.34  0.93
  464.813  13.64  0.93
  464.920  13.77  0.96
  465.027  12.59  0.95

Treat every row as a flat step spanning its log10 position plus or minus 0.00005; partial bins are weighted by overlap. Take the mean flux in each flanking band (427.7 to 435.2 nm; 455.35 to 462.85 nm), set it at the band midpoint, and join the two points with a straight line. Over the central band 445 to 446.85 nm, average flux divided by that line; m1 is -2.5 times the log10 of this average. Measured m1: 0.22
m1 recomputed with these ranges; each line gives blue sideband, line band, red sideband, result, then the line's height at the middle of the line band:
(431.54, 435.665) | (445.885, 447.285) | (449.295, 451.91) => 0.17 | 10.9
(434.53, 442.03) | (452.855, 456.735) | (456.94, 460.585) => 0.05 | 11.9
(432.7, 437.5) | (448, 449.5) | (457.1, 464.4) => 0.07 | 11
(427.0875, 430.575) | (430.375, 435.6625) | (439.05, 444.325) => -0.24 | 5.83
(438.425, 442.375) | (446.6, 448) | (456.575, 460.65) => -0.11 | 9.82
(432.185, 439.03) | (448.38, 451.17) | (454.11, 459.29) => -0.04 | 11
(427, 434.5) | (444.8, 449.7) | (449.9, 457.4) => 0.07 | 10.2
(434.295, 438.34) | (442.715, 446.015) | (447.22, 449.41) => 0.17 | 9.86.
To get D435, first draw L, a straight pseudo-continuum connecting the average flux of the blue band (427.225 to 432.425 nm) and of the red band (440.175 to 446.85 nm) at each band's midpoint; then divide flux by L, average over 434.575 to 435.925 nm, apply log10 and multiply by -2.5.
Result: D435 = -0.21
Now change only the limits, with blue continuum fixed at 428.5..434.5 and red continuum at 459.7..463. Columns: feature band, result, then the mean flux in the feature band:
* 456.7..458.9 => -0.027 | 13.2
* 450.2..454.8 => 0.022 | 11.3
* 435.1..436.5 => -0.097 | 8.18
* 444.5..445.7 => 0.111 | 8.8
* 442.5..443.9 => 0.204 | 7.7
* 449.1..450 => 0.045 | 10.4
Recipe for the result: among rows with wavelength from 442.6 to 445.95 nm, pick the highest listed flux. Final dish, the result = 11.65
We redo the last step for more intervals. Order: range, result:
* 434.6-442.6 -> 11.05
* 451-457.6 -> 15.69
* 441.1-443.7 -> 10.7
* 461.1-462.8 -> 15.49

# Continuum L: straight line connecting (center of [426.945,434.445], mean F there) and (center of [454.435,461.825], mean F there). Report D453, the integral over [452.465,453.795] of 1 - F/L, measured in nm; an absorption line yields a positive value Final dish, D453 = 0.32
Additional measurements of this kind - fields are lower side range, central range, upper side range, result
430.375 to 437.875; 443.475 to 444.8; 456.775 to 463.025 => 0.10 nm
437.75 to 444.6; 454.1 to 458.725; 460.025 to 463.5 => -0.13 nm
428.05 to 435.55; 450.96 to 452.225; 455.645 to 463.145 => -0.10 nm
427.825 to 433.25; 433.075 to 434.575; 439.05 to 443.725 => -0.39 nm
